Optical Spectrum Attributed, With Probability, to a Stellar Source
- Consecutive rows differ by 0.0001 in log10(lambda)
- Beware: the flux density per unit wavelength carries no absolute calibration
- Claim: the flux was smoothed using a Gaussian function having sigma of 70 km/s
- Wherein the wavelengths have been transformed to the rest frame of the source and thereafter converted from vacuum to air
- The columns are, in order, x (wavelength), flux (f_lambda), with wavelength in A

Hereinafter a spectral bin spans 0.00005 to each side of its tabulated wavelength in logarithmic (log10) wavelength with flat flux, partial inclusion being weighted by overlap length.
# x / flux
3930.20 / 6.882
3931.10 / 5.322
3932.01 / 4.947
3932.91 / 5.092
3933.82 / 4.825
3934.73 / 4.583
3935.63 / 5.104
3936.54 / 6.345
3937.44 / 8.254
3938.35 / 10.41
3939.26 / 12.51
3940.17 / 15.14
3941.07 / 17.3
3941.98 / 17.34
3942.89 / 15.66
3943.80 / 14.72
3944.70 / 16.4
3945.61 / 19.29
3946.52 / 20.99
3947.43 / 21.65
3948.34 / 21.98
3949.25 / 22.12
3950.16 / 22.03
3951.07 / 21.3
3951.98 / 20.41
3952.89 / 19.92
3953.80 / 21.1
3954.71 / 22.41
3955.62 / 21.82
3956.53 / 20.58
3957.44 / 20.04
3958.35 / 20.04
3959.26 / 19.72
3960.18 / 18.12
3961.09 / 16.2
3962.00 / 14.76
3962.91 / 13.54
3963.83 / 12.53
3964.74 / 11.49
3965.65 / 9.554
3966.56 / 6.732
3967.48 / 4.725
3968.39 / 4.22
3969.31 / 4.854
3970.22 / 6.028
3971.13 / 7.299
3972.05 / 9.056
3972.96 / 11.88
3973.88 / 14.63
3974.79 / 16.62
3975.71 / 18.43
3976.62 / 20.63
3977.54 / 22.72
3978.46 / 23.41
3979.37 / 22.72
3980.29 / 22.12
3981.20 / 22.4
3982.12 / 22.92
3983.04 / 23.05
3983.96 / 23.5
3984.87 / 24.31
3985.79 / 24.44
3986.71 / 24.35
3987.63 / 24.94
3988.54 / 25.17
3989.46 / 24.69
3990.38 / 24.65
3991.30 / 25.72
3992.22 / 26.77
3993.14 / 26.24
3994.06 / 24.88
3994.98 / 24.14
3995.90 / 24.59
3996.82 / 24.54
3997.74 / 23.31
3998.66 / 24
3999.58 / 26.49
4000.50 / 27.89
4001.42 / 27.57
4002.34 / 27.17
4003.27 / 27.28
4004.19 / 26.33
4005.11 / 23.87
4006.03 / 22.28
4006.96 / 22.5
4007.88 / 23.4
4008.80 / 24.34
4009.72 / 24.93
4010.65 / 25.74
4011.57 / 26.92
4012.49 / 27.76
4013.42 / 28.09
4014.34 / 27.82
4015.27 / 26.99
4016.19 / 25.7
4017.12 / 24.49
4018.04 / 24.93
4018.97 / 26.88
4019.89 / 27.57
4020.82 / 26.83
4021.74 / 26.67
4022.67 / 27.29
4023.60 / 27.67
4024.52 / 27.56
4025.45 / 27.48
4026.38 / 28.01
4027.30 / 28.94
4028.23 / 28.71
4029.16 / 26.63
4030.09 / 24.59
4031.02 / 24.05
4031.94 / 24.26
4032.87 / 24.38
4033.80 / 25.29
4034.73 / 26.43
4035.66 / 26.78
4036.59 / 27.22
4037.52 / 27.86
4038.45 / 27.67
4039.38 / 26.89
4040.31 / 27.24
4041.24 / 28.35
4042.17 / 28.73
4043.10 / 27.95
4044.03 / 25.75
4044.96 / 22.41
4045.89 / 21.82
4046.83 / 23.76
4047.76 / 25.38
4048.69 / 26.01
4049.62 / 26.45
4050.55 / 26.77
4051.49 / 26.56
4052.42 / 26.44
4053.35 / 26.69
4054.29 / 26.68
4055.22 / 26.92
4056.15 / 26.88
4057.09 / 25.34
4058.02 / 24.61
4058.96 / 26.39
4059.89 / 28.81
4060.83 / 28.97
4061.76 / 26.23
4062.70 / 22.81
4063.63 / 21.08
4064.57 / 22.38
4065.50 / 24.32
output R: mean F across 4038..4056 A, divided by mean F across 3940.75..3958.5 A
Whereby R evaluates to 1.32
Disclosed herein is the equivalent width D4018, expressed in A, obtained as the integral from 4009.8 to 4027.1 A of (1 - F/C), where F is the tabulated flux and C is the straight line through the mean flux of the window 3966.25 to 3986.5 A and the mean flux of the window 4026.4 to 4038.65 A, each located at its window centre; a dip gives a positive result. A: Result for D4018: -2.19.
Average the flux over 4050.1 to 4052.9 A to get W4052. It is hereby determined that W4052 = 26.6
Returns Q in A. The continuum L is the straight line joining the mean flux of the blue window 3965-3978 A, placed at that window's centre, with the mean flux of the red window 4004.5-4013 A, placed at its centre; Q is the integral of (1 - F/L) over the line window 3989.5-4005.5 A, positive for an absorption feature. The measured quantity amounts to -4.0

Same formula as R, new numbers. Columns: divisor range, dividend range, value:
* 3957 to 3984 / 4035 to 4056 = 1.72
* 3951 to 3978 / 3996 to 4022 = 1.72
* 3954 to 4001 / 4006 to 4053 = 1.36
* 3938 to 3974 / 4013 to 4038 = 1.72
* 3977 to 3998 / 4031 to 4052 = 1.08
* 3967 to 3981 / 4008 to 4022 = 1.86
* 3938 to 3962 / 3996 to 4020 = 1.37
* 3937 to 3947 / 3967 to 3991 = 1.19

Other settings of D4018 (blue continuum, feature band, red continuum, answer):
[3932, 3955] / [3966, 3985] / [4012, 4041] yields 4.1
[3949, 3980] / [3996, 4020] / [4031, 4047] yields -4.3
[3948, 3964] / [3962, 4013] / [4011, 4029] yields 6.4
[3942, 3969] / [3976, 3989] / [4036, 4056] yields -2.3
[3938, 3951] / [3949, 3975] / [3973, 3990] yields 6.2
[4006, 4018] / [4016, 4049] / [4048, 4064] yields -0.7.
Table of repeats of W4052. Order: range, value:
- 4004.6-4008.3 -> 23.1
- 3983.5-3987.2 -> 24.2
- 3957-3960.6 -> 19.5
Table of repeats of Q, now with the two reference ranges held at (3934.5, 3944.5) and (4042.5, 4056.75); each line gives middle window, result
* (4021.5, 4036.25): -2.2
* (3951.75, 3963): -4.2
